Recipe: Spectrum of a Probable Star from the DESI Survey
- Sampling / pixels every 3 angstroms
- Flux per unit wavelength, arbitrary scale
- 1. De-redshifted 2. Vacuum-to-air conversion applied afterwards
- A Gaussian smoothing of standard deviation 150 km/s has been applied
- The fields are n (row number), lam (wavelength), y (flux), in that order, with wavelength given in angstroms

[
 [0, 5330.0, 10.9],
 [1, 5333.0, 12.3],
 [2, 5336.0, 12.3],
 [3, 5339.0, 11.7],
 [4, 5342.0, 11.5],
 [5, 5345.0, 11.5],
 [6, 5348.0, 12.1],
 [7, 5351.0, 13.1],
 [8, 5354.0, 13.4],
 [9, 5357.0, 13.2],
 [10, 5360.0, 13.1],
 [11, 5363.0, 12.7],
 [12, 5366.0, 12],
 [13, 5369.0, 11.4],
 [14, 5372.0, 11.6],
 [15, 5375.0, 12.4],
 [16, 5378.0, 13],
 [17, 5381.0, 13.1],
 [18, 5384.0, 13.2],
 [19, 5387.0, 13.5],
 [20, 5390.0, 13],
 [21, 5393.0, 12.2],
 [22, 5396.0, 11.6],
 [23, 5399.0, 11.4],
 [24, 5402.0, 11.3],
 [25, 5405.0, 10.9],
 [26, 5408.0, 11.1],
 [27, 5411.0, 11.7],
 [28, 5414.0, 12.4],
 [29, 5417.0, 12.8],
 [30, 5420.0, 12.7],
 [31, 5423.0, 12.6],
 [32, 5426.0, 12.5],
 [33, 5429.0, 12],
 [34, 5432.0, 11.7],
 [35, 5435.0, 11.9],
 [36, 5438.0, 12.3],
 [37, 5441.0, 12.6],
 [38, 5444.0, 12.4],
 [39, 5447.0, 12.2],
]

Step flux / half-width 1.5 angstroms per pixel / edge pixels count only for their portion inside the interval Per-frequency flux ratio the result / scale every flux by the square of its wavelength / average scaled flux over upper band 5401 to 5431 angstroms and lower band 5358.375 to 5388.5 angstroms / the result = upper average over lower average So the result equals 1.0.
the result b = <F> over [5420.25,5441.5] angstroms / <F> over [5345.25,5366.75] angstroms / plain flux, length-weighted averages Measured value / 1.0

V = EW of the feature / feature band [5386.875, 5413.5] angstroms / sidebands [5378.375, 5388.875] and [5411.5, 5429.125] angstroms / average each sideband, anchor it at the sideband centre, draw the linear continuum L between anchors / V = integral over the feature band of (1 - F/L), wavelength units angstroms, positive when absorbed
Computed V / 2.3 angstroms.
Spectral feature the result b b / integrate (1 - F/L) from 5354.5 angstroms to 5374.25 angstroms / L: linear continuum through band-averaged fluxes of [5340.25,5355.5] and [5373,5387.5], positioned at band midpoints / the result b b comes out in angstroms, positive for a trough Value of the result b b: 0.4 angstroms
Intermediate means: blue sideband 12.3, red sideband 13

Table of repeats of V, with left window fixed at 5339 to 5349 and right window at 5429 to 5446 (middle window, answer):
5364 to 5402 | -1.4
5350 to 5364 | -1.6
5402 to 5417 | 0.5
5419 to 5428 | -0.3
